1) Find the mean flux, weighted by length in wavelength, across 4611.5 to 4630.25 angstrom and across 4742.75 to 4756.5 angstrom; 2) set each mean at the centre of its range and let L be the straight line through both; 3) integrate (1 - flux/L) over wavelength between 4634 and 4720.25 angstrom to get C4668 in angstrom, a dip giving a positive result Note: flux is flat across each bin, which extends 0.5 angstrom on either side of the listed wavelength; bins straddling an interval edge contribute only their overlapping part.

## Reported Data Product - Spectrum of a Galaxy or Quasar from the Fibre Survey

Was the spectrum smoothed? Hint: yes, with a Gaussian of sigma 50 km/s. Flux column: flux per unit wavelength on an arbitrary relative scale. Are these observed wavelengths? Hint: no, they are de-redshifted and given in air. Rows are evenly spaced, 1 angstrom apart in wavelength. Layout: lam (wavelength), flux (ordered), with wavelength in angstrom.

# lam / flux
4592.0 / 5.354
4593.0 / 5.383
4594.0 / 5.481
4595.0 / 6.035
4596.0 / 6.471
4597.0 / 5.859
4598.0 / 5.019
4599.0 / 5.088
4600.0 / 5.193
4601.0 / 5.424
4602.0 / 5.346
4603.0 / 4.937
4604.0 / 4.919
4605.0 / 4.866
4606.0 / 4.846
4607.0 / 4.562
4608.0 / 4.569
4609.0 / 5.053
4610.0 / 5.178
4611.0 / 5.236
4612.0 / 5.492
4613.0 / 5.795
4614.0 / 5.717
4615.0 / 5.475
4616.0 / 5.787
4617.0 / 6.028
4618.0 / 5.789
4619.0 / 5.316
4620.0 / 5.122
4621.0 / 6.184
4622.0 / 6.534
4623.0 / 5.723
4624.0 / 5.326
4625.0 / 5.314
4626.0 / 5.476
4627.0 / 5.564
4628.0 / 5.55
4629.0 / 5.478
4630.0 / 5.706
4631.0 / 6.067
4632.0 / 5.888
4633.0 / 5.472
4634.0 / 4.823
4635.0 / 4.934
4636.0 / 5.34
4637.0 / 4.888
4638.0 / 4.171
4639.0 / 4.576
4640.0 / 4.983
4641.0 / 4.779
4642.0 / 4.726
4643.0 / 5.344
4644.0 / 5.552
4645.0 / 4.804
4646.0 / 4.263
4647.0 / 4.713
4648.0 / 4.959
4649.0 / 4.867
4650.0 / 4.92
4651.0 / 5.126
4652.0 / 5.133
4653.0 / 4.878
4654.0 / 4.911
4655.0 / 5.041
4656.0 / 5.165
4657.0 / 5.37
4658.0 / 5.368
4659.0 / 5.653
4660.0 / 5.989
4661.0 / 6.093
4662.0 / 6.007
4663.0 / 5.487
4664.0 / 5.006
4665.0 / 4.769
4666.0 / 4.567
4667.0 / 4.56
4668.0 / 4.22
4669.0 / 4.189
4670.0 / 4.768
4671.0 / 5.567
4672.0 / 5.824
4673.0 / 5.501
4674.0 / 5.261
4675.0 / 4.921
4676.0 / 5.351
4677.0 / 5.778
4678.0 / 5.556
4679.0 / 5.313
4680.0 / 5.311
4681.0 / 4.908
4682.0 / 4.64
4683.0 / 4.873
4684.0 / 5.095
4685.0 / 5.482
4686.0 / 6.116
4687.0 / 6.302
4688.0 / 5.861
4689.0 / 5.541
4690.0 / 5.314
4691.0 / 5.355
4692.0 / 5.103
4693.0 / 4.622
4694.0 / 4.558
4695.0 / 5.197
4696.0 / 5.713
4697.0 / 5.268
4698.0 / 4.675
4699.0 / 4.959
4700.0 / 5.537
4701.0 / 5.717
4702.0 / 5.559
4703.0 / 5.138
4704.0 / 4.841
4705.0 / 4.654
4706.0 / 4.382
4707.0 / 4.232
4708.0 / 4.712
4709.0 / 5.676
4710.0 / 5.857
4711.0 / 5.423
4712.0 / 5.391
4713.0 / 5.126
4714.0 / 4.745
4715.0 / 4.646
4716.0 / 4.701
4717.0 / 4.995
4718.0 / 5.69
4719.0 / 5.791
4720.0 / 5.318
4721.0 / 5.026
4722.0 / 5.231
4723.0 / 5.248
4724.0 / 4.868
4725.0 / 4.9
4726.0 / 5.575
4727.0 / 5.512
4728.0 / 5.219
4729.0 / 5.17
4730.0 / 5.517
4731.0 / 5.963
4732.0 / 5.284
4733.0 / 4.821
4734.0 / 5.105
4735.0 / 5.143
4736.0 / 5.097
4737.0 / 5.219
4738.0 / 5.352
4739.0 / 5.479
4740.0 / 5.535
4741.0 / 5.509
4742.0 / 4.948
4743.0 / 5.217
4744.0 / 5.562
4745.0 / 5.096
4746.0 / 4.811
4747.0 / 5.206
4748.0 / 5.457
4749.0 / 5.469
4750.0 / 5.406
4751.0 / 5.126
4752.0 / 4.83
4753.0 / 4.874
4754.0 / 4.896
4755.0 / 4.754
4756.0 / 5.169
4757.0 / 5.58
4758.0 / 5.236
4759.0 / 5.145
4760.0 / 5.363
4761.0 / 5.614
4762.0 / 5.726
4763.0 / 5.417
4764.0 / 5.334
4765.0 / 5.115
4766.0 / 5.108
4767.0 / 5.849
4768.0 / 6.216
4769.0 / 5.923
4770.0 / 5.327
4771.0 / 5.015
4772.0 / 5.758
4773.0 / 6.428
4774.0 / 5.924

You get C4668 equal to 4.47 angstrom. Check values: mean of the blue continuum 5.65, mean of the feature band 5.14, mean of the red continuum 5.13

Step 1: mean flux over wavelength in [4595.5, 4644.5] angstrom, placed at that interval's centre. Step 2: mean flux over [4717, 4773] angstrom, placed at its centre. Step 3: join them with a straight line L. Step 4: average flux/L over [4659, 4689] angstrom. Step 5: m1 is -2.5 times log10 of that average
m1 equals 0.01 mag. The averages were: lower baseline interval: 5.34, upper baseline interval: 5.32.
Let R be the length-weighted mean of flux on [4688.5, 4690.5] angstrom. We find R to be 5.43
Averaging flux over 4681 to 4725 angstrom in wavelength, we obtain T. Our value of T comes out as 5.18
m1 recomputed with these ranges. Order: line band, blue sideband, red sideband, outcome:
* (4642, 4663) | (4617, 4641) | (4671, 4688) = 0.04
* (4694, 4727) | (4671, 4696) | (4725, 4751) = 0.04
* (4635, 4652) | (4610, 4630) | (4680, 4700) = 0.13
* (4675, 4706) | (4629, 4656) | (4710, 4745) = -0.02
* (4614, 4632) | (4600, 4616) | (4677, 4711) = -0.10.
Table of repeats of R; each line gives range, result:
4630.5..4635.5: 5.44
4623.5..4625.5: 5.32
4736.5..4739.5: 5.35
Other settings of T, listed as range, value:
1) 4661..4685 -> 5.14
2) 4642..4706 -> 5.18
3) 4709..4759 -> 5.23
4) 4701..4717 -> 5.03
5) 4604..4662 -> 5.27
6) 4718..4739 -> 5.28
